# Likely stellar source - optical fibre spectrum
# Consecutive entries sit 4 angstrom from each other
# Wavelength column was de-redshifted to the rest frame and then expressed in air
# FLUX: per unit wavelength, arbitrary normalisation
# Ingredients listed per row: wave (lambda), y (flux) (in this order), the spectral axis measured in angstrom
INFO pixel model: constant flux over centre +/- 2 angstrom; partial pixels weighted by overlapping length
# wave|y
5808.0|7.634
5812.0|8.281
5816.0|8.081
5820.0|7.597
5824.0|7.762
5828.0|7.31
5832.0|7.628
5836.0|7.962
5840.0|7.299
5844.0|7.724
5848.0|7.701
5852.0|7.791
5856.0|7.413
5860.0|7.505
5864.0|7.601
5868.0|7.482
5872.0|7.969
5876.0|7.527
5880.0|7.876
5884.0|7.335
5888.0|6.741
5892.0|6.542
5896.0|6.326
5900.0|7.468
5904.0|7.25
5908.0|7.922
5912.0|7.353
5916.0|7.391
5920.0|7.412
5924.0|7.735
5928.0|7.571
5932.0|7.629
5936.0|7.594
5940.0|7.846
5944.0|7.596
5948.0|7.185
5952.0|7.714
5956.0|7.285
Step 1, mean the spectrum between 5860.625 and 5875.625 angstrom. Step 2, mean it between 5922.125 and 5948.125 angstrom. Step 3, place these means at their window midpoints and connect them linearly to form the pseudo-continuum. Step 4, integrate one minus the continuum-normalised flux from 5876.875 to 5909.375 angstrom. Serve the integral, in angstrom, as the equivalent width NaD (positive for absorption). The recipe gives 2.0 angstrom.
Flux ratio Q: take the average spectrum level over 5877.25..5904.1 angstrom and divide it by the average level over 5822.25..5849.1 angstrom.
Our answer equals 0.93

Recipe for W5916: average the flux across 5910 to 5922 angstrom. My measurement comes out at 7.39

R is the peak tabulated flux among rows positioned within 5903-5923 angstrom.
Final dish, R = 7.922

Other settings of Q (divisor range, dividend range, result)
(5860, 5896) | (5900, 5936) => 1.03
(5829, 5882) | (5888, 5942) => 0.96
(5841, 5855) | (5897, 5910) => 0.97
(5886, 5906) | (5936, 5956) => 1.10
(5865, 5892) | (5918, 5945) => 1.03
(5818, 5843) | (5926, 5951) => 1.00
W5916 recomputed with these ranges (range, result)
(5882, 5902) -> 6.88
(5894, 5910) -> 7.24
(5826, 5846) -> 7.58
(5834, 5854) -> 7.7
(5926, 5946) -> 7.65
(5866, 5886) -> 7.64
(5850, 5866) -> 7.58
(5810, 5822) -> 7.99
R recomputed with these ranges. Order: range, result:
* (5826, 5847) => 7.962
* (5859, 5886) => 7.969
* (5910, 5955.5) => 7.846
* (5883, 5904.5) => 7.468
